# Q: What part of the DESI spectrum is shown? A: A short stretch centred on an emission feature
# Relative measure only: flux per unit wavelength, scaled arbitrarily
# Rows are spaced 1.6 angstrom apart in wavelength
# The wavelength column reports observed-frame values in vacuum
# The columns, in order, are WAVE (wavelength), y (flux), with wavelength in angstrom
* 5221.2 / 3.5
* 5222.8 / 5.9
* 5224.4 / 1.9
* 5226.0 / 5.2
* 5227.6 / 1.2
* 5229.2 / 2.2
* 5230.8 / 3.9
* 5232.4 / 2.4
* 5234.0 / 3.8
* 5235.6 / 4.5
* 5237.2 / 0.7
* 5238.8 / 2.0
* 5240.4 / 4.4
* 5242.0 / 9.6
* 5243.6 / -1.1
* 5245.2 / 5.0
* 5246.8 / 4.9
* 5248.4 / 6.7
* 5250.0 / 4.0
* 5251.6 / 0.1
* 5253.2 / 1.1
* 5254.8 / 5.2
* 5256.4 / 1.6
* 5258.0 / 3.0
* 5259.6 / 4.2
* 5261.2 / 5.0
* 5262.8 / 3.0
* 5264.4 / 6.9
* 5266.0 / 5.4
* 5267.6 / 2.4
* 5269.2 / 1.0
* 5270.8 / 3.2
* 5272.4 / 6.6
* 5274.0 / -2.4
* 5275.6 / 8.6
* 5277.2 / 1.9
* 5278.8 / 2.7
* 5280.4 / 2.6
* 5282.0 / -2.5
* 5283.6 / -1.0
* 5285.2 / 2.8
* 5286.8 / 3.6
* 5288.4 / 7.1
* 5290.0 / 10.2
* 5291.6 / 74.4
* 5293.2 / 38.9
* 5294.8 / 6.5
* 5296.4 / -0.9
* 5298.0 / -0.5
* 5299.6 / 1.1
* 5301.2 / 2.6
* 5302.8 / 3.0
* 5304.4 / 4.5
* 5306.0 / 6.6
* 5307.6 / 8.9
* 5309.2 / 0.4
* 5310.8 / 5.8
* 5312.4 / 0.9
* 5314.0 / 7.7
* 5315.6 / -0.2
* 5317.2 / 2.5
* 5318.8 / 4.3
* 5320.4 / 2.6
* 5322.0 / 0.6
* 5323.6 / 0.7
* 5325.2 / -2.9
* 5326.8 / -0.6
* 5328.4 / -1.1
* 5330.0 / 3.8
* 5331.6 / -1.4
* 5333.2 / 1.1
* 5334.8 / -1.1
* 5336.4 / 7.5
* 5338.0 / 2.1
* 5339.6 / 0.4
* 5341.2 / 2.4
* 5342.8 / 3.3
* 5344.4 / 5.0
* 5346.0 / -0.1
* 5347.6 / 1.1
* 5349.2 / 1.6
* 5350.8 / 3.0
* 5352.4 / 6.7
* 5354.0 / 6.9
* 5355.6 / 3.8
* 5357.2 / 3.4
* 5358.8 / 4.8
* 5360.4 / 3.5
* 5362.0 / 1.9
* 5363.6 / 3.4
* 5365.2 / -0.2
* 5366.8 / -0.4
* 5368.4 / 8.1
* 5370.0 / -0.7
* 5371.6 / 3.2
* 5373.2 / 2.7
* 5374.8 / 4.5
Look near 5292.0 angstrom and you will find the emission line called Hbeta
